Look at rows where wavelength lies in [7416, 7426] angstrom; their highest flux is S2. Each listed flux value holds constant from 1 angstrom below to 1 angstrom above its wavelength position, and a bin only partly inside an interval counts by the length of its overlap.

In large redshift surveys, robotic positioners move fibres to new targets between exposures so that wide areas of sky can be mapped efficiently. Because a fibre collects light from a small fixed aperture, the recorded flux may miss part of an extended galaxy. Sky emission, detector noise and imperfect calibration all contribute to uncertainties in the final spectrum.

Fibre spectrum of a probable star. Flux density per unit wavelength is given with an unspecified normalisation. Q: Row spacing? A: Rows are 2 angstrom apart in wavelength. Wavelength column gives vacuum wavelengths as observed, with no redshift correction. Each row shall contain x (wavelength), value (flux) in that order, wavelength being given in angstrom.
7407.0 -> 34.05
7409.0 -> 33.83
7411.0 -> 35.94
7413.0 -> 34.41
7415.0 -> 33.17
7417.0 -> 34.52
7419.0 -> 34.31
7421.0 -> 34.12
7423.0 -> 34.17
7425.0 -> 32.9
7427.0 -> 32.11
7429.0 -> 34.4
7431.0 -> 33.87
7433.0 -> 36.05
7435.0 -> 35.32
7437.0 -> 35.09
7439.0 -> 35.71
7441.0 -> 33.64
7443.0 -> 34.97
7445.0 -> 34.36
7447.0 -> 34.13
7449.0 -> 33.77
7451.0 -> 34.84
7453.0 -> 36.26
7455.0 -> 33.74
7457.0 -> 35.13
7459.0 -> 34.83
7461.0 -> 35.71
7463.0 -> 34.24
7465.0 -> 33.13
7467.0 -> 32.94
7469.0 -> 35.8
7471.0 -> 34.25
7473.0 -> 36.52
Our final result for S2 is 34.52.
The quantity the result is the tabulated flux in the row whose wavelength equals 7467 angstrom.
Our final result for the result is 32.94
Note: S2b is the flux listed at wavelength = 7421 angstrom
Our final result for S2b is 34.12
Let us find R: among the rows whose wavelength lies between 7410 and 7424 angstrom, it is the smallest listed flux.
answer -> 33.17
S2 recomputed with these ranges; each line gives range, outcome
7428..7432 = 34.4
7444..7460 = 36.26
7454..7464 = 35.71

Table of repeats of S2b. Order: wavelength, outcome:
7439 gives 35.71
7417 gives 34.52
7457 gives 35.13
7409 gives 33.83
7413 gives 34.41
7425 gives 32.9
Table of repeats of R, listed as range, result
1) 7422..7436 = 32.11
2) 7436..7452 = 33.64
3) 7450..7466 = 33.13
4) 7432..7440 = 35.09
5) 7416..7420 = 34.31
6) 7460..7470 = 32.94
